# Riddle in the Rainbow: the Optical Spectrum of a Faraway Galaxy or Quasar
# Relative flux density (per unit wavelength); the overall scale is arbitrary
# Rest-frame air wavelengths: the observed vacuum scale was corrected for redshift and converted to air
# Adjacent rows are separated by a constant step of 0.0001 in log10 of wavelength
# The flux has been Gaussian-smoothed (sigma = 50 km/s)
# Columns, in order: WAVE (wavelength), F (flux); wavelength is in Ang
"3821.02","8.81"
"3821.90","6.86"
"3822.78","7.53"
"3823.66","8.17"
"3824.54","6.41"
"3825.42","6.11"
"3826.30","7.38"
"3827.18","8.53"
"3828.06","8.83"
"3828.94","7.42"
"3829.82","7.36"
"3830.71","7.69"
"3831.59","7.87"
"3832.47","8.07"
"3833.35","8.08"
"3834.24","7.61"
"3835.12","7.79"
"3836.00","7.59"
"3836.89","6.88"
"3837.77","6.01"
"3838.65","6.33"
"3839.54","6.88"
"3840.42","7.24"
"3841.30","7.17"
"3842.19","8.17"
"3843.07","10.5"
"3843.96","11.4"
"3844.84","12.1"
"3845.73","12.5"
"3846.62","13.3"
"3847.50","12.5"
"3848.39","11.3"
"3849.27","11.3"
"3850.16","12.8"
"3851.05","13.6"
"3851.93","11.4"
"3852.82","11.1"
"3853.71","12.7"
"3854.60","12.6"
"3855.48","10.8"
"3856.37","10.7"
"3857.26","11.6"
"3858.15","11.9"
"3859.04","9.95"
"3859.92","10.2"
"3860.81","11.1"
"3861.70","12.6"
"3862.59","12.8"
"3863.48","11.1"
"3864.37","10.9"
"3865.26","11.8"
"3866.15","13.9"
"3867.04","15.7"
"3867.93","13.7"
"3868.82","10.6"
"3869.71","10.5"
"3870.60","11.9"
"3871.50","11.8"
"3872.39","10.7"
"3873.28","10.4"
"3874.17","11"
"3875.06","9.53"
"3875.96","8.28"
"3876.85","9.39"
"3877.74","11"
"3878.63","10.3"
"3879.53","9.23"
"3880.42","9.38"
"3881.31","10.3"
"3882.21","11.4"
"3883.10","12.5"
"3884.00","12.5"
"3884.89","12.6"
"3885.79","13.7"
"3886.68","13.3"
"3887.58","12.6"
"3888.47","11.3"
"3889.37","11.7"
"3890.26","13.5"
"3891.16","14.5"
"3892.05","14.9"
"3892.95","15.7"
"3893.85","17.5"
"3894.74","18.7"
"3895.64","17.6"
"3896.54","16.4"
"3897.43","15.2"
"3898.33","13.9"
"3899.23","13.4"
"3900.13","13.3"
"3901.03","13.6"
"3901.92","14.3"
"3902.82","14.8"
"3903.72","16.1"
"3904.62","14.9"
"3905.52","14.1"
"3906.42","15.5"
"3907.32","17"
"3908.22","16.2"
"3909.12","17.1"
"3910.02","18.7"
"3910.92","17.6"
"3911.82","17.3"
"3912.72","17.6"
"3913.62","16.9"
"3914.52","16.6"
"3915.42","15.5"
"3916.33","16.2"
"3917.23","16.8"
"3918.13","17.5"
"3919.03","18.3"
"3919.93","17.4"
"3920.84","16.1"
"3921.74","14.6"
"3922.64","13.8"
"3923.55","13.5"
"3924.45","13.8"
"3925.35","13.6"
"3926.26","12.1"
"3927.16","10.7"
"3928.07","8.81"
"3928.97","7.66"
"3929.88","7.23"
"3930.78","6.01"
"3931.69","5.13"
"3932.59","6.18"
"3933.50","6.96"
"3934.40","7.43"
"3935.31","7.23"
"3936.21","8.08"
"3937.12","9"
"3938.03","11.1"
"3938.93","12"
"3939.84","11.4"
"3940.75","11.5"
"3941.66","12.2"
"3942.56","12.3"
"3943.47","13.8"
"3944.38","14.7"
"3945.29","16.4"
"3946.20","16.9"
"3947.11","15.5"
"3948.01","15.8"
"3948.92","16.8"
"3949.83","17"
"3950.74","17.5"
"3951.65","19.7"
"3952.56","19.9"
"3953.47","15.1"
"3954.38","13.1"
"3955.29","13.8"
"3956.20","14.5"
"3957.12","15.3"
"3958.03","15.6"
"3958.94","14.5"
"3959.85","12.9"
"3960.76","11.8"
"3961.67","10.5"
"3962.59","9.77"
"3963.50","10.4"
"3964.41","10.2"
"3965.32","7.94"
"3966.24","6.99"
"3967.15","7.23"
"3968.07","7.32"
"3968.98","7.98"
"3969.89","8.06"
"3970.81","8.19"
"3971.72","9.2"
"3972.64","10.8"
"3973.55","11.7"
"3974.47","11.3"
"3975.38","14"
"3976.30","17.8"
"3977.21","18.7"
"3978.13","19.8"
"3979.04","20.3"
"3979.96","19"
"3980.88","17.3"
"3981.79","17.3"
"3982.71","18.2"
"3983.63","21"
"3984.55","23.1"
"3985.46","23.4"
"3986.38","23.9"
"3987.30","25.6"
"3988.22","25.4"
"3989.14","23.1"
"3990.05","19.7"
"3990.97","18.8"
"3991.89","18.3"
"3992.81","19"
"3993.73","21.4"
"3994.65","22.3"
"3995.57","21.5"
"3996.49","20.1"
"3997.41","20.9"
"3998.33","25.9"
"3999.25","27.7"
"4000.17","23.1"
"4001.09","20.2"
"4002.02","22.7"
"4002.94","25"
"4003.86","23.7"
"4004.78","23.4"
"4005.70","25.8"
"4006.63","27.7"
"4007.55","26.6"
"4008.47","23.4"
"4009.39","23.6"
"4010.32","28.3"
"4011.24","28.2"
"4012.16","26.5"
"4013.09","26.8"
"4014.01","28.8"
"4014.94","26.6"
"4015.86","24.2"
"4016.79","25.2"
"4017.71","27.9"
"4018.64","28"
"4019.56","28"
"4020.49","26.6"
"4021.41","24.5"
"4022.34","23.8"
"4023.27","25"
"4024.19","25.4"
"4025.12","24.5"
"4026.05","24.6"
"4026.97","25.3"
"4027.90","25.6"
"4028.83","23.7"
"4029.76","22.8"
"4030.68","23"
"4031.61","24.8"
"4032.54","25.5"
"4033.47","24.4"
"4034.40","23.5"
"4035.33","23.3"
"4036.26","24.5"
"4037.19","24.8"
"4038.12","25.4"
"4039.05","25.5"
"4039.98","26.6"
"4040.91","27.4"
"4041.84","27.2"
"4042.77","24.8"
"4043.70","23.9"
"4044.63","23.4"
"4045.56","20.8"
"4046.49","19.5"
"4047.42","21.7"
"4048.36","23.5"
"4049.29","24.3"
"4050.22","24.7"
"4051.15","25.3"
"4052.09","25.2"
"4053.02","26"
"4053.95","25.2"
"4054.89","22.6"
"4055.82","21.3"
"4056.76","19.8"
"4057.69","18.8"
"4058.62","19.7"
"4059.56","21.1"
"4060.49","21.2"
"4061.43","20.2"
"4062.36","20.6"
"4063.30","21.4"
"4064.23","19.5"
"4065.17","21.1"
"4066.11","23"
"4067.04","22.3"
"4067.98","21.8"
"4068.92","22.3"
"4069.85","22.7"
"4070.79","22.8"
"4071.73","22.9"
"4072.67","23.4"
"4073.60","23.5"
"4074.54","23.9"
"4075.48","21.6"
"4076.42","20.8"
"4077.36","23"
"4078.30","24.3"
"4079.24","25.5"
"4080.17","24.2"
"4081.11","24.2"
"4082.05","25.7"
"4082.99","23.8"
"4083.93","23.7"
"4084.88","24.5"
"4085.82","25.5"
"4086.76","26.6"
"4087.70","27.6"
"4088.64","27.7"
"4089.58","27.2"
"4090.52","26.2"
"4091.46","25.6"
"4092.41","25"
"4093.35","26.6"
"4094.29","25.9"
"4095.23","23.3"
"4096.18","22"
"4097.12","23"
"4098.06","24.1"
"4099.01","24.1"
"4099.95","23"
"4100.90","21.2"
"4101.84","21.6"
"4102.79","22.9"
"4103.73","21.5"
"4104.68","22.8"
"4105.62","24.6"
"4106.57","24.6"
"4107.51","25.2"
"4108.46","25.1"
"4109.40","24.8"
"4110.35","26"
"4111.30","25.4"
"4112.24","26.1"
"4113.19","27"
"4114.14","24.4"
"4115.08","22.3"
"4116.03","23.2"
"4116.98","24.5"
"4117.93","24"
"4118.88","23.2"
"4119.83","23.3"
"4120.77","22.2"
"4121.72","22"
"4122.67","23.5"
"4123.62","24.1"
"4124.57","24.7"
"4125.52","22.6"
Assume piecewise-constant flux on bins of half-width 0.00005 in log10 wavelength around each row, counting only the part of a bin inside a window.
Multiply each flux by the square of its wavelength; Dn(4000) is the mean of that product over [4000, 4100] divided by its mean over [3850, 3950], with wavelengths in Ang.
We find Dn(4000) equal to 2.0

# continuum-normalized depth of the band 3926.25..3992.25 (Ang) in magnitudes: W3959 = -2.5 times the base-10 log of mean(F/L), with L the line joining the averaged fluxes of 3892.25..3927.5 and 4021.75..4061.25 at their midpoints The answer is 0.34 mag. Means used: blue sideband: 15.6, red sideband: 23.8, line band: 13.8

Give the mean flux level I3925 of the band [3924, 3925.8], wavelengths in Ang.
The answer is 13.7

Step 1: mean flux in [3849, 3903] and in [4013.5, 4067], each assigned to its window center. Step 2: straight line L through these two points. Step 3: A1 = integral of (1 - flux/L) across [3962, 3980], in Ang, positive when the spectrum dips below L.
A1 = 7.1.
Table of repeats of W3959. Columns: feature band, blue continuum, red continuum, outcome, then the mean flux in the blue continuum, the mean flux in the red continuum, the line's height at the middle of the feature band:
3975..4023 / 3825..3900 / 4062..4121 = -0.227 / 11.1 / 23.9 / 18.7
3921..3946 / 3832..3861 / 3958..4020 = 0.417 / 10.1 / 19.5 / 15.8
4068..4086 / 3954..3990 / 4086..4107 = -0.027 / 14.9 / 24.4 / 22.9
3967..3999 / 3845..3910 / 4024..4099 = 0.081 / 12.8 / 23.7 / 19.1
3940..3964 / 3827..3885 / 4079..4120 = 0.106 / 10.4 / 24.5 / 16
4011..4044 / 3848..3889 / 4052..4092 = -0.227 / 11.5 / 23.2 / 20.7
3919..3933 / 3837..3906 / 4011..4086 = 0.343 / 12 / 23.9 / 15.7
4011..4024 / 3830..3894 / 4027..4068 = -0.236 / 11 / 23.2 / 21.2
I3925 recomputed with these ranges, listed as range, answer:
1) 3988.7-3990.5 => 21.5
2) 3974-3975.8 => 12.6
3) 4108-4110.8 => 25.3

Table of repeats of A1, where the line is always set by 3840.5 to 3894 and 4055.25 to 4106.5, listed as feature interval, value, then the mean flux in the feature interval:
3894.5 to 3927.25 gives -3.7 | 15.6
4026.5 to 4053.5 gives -4.3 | 24.4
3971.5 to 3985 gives 0.7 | 16.8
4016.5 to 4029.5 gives -3.5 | 25.5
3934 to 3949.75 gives 3.2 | 12.6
